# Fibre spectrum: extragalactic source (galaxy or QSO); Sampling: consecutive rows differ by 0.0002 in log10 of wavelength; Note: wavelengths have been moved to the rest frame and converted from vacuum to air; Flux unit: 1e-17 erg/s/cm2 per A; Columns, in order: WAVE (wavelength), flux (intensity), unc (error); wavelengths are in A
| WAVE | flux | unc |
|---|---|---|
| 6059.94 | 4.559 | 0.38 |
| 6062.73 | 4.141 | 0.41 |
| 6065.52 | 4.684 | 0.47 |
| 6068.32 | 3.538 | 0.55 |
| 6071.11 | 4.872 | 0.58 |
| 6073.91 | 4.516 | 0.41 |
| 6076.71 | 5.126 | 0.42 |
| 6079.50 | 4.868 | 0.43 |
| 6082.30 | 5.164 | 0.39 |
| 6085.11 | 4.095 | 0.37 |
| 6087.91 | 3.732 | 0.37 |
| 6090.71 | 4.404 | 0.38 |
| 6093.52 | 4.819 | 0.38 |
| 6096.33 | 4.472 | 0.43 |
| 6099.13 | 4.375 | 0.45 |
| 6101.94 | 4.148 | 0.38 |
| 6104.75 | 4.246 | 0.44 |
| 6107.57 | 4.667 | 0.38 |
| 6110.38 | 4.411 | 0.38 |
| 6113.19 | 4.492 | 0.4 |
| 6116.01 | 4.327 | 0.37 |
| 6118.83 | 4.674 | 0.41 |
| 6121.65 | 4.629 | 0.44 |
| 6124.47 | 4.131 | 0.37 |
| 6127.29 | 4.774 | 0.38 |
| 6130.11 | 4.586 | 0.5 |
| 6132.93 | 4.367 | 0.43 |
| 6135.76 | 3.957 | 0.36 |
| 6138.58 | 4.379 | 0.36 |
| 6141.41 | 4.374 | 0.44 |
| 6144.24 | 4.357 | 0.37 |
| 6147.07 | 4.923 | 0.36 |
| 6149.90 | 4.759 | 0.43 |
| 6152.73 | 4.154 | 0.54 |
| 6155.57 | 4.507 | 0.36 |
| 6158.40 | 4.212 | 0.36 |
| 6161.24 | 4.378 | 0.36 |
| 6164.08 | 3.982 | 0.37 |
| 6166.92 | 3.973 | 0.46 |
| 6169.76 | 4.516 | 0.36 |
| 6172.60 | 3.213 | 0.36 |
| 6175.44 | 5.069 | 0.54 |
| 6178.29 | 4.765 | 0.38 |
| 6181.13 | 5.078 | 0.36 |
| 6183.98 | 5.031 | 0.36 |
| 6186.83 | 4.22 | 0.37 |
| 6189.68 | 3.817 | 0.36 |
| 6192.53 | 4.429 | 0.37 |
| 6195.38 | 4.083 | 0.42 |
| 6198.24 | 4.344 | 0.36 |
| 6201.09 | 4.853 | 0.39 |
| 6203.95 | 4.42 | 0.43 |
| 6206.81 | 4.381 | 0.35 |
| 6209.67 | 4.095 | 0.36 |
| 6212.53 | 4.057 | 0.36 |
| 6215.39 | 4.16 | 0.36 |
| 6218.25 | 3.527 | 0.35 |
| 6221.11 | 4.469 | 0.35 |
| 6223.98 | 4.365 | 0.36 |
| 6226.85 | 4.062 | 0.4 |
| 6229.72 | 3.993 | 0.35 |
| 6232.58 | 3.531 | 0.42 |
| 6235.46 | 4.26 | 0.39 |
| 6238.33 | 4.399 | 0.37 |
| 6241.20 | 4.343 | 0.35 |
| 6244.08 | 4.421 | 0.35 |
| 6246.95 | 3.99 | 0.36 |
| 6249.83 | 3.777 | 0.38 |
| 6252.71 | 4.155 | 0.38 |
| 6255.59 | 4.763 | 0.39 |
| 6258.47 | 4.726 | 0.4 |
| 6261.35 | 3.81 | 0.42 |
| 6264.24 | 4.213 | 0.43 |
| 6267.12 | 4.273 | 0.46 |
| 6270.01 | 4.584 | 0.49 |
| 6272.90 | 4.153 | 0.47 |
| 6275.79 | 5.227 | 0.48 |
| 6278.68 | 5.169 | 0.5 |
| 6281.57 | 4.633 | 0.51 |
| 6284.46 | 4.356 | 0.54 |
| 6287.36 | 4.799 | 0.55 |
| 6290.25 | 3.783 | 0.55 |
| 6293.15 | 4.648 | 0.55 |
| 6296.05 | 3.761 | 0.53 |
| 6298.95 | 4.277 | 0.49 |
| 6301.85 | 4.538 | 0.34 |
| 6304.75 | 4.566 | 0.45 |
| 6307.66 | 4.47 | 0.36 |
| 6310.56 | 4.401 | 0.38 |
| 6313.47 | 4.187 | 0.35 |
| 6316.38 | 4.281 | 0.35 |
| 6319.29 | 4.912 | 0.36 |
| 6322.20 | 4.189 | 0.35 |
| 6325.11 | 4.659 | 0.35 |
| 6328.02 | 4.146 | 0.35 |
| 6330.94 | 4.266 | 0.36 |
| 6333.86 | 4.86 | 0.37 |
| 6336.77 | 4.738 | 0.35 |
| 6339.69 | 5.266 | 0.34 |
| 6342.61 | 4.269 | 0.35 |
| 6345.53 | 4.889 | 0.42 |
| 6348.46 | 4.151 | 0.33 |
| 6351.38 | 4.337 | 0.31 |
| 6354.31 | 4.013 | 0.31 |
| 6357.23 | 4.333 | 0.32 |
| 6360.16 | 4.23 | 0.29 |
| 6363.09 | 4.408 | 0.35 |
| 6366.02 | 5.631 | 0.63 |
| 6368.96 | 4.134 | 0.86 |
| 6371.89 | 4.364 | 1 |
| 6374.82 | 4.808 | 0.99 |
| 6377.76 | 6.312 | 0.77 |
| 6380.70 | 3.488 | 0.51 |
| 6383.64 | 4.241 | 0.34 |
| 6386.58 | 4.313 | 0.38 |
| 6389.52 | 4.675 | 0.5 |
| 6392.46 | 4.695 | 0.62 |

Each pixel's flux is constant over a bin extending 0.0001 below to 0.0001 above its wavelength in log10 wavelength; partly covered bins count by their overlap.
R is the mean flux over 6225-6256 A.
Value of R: 4.14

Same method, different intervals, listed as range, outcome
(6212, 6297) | 4.29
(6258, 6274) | 4.27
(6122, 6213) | 4.39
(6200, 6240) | 4.18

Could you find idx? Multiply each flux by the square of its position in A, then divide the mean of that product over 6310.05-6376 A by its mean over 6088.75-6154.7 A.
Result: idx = 1.09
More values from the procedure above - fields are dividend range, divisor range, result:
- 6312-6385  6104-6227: 1.10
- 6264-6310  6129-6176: 1.08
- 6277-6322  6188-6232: 1.09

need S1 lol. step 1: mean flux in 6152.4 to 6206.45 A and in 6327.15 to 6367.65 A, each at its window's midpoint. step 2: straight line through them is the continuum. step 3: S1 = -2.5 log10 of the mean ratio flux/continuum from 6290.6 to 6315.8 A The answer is 0.04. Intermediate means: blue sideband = 4.37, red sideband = 4.54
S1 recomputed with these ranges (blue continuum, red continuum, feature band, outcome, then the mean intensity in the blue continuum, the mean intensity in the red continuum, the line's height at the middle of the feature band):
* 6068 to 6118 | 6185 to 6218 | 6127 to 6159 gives -0.02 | 4.48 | 4.24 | 4.37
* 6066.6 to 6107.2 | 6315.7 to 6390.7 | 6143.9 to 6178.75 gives 0.03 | 4.46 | 4.54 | 4.48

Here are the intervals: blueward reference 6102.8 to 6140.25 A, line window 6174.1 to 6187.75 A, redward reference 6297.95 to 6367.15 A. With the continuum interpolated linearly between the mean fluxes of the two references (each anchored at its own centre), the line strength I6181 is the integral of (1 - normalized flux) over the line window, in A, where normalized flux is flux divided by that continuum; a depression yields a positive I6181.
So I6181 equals -1.2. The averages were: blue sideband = 4.43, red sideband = 4.5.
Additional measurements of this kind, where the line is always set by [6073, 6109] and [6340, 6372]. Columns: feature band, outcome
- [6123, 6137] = 0.4 A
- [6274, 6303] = -0.2 A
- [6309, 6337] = 0.1 A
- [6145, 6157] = -0.2 A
